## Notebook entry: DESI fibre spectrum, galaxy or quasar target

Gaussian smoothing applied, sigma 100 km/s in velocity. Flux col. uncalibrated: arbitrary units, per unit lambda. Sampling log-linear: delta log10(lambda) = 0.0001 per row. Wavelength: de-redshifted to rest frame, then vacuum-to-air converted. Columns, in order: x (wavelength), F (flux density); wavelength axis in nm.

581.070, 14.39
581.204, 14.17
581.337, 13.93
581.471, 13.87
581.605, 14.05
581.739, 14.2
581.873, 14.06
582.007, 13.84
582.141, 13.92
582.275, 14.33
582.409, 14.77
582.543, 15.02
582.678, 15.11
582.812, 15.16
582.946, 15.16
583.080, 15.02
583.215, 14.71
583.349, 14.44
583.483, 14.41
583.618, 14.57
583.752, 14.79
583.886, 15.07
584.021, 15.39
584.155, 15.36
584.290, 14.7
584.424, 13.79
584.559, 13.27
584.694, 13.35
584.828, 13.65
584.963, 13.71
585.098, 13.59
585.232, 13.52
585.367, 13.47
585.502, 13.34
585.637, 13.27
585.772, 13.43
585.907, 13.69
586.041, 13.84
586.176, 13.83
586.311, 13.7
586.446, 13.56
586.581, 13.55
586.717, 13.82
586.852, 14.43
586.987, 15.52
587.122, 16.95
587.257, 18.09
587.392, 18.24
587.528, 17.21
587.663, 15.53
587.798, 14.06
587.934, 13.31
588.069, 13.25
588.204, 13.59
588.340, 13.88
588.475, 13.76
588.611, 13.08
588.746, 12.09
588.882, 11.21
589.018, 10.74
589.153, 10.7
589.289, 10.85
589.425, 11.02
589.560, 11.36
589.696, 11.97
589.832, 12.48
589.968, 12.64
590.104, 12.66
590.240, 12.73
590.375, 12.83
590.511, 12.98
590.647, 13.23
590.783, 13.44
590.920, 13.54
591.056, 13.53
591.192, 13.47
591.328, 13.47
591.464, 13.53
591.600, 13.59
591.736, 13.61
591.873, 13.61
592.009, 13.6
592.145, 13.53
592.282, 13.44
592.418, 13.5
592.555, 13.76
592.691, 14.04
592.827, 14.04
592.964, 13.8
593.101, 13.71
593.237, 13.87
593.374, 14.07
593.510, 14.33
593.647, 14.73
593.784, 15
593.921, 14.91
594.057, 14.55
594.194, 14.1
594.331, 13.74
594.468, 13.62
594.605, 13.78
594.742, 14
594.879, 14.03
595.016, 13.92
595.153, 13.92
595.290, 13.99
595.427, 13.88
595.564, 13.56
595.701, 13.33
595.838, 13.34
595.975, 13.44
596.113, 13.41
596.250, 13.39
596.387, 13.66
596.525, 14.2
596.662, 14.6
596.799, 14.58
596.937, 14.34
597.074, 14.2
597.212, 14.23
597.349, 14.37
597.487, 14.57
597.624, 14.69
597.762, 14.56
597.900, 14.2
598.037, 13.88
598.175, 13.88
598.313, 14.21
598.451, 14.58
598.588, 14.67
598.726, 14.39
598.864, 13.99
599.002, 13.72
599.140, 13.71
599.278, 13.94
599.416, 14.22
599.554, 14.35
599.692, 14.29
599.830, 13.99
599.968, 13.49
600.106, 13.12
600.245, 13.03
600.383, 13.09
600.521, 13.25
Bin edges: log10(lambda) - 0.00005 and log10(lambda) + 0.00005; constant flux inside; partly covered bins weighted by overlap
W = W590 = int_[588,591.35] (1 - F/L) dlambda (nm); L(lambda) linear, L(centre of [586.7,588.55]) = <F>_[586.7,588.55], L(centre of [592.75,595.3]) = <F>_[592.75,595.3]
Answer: 0.507 nm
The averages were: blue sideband 15.1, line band 12.6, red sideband 14.1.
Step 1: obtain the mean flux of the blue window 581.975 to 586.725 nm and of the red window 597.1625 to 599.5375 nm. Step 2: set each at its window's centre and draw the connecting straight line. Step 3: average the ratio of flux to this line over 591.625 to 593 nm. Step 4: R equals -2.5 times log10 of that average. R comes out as 0.04 mag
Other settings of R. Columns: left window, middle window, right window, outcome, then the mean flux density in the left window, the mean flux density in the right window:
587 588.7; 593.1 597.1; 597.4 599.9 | 0.04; 15.1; 14.2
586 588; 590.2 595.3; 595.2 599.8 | 0.06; 15.1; 14.1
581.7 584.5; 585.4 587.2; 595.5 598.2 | 0.03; 14.7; 14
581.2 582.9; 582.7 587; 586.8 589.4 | 0.00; 14.4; 14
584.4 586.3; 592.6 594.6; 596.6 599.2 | -0.01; 13.6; 14.3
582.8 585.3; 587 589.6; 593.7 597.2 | 0.04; 14.4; 14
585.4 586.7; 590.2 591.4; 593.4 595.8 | 0.05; 13.6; 14.1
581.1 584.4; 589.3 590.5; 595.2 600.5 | 0.17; 14.6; 14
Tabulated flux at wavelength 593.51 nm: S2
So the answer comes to 14.33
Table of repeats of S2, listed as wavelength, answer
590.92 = 13.54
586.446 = 13.56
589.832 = 12.48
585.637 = 13.27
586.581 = 13.55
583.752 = 14.79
